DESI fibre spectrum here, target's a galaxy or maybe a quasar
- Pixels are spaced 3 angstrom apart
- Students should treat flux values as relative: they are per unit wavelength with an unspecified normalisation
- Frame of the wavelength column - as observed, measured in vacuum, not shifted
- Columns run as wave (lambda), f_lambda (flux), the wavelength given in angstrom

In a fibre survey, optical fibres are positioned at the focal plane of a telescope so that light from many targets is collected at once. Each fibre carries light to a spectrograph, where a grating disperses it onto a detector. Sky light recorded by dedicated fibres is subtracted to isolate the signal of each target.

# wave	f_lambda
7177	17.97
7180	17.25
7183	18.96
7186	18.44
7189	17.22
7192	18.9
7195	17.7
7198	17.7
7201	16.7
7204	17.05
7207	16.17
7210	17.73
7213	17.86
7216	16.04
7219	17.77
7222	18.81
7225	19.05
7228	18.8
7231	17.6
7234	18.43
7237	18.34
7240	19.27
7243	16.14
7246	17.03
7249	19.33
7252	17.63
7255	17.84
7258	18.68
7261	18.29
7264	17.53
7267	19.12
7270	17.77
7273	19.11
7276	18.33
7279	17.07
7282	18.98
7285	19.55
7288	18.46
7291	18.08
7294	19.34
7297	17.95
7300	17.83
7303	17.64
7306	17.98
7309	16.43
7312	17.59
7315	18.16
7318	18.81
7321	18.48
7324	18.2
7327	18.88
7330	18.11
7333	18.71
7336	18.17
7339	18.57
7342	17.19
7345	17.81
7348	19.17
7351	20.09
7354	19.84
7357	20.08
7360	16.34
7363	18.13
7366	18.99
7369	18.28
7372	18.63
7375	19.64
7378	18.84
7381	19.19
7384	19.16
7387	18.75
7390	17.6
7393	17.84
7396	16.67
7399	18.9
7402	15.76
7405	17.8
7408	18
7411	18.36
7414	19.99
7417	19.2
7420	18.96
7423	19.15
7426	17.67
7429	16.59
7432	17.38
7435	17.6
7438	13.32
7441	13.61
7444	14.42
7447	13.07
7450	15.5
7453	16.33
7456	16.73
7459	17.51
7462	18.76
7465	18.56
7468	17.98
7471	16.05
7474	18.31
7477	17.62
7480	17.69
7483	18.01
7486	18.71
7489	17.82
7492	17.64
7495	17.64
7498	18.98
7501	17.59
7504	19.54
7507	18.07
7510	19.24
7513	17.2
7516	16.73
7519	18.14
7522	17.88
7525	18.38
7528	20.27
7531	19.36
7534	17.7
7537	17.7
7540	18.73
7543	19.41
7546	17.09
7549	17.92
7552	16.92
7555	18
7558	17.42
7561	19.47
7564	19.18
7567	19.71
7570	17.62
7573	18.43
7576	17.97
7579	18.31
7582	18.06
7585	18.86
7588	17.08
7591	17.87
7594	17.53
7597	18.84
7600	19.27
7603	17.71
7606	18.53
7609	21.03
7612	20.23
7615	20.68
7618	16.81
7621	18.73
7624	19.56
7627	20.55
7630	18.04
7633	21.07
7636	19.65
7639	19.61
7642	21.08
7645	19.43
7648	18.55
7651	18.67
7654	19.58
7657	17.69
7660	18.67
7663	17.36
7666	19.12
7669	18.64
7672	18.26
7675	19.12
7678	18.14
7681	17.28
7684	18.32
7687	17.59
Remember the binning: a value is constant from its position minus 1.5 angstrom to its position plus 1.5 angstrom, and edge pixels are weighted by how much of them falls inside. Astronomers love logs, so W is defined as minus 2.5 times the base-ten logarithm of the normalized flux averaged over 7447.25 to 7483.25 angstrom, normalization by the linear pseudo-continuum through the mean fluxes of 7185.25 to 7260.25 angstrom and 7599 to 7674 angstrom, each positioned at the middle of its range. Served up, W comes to 0.082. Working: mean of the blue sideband 17.8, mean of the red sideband 19.1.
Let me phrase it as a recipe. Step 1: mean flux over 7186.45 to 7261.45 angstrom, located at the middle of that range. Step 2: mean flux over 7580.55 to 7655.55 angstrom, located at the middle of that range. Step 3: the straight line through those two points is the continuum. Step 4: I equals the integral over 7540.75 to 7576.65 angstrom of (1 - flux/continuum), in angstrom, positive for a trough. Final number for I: 1.2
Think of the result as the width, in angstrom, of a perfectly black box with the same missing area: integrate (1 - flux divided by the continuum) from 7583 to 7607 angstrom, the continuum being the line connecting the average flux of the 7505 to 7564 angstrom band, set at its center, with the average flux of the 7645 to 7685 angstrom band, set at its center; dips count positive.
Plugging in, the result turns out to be 0.2 angstrom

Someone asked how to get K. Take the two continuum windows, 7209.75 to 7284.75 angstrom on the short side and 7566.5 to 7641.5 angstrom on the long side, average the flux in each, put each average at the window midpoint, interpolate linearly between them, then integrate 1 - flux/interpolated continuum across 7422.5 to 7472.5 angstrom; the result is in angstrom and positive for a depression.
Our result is 5.7 angstrom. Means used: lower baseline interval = 18.1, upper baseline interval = 18.9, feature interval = 16.4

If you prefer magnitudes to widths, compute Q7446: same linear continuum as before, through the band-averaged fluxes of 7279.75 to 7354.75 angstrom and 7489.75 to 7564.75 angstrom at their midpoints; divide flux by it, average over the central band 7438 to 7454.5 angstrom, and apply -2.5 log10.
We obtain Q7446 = 0.25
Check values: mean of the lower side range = 18.4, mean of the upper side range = 18.2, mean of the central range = 14.5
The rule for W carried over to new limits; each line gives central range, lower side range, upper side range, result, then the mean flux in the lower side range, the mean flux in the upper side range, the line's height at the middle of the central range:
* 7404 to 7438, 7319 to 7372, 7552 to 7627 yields 0.03 mag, 18.5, 18.6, 18.6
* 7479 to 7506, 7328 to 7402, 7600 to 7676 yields 0.04 mag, 18.5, 19.1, 18.8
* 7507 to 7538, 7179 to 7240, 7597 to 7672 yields 0.03 mag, 17.9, 19.2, 18.8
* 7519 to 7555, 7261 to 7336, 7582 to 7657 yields 0.03 mag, 18.3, 19.1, 18.9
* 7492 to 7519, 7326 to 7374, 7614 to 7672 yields 0.04 mag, 18.6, 19.1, 18.8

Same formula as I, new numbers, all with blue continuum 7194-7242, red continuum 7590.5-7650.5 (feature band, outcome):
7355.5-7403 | 0.1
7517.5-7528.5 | 0.2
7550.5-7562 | 0.7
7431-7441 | 1.6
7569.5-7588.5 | 1.0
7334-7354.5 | -0.4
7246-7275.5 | -0.6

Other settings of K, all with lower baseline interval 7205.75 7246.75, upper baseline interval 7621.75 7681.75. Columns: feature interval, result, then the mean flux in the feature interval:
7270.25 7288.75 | -0.6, 18.5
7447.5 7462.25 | 1.5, 16.5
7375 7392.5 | -0.5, 18.7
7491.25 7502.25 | 0.3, 18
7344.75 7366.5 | -0.8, 18.9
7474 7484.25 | 0.4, 17.8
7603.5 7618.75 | -0.5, 19.5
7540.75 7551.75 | 0.4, 18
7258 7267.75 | -0.2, 18.3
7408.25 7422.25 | -0.5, 19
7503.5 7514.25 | 0.1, 18.4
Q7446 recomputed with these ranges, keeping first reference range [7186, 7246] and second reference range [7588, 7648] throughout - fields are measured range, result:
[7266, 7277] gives -0.037 mag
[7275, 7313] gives -0.004 mag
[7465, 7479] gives 0.064 mag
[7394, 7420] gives 0.018 mag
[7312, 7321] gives -0.013 mag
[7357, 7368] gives 0.008 mag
